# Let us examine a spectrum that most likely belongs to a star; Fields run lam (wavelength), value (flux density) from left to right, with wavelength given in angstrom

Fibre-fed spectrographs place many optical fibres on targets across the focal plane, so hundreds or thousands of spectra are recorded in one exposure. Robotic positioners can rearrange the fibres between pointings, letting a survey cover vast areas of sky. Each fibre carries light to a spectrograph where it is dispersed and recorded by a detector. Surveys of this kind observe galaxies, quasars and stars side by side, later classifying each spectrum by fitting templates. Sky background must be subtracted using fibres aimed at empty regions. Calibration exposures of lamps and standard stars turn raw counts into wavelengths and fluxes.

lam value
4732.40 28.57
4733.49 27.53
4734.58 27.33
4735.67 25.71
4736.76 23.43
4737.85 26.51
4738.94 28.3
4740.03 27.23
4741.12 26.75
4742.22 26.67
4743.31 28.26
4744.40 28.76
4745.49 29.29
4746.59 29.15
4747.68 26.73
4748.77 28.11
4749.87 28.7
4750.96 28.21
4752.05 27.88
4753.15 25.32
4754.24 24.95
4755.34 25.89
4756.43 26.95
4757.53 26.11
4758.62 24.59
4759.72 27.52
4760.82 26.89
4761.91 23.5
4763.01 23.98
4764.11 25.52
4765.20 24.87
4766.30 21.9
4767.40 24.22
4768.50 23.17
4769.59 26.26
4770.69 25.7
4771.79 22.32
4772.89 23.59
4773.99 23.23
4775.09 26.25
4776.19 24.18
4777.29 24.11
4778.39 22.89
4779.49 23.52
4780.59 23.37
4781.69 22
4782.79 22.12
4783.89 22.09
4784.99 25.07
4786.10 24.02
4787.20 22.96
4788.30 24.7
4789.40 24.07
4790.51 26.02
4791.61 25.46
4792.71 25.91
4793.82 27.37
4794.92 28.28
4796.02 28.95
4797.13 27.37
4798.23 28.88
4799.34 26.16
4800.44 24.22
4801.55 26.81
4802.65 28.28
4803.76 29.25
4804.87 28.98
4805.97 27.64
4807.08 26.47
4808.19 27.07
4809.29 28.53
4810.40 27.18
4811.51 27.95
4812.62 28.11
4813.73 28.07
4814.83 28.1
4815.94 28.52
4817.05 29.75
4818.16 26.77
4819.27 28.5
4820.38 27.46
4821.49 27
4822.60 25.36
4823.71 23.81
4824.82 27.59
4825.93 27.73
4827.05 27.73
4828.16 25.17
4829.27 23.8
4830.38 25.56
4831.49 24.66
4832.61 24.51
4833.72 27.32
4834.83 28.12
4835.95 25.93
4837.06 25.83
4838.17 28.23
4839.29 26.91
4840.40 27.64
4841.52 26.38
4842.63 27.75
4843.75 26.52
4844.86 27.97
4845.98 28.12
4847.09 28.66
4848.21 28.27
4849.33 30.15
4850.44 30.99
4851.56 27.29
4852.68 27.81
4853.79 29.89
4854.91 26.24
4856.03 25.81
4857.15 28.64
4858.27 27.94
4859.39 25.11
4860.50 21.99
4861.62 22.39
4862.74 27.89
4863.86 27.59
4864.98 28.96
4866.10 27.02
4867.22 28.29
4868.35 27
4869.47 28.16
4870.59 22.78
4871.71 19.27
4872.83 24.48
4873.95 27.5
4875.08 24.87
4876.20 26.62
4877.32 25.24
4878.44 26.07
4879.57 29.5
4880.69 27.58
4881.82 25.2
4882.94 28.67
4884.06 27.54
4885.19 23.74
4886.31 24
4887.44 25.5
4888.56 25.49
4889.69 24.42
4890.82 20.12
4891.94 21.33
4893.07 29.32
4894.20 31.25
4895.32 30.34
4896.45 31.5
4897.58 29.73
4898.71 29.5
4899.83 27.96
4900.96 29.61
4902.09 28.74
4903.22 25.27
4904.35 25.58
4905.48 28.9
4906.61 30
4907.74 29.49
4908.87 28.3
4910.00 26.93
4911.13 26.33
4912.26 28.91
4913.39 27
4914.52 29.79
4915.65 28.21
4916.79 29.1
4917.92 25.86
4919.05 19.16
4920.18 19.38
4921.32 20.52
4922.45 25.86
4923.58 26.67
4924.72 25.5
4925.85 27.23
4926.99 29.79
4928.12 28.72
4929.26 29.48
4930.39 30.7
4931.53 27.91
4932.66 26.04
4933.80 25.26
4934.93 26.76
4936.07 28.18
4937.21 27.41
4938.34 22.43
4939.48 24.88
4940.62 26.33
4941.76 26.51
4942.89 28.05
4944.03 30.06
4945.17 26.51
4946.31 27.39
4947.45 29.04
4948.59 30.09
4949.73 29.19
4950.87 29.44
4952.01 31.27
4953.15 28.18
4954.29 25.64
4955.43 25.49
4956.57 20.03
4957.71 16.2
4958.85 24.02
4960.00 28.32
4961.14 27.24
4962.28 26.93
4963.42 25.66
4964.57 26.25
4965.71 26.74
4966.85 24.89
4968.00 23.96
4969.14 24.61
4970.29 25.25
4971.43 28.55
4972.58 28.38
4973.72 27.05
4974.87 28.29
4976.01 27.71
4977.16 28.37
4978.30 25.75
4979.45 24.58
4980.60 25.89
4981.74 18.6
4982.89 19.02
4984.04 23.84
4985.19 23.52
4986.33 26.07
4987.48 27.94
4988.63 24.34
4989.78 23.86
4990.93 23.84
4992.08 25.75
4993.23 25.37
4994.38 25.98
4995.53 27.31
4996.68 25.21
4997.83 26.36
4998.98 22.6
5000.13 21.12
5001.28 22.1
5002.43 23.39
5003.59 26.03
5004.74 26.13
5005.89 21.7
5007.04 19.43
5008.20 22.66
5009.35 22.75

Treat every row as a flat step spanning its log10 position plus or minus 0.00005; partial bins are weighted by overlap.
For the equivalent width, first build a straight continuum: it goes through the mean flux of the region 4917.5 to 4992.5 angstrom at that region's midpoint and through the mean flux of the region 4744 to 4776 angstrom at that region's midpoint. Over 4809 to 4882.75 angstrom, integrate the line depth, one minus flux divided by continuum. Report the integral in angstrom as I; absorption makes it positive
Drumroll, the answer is -2.88 angstrom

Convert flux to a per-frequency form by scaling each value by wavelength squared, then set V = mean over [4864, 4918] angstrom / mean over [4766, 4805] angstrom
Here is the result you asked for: 1.13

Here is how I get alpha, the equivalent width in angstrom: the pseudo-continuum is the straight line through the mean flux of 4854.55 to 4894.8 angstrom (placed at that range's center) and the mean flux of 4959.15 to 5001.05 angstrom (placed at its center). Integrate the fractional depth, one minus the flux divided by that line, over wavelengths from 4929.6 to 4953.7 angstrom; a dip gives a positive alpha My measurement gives -2.0 angstrom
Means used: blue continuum 25.9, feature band 27.7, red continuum 25.4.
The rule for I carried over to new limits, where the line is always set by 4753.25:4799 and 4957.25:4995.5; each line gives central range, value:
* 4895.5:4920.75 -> -2.40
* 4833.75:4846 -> -1.05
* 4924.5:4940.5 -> -1.25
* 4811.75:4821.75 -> -1.23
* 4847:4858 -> -1.45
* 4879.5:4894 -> -0.27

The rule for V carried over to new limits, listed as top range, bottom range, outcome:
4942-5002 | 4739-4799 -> 1.09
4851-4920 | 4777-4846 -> 1.05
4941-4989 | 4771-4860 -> 1.05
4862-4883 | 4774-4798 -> 1.10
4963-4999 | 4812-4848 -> 1.00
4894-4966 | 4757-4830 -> 1.11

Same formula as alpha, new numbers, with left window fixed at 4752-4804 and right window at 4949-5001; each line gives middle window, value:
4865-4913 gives -3.01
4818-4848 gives -1.79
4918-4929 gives 0.18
